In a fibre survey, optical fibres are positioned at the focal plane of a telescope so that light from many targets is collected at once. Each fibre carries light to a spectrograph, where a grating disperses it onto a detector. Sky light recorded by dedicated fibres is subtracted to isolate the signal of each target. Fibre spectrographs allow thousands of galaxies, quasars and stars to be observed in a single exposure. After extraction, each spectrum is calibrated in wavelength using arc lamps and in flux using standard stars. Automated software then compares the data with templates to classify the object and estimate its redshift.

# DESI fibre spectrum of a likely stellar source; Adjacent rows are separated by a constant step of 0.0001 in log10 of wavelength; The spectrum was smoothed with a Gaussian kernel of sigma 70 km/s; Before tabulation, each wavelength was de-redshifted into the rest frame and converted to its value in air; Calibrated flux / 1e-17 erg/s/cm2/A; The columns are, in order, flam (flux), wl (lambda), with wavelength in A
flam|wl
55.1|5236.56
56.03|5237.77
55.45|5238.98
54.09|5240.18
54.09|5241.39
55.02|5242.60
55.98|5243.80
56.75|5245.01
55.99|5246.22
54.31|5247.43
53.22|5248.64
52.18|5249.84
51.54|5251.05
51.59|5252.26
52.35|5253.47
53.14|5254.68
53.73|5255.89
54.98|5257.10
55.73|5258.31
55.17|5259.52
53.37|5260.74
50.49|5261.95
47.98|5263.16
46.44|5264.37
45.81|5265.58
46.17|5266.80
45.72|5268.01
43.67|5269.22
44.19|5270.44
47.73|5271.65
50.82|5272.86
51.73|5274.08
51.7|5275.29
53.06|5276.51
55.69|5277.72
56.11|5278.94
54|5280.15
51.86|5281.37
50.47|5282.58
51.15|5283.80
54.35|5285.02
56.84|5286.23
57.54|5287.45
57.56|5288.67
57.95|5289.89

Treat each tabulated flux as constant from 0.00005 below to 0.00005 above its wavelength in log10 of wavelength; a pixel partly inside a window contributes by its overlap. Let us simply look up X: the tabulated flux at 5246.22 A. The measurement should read 55.99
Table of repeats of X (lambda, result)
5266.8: 46.17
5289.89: 57.95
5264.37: 46.44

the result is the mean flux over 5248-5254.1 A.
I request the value 52.2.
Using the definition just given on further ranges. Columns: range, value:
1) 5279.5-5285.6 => 52.4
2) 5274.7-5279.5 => 54.1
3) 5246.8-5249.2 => 53.7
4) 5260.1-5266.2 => 48.8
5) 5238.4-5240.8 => 54.8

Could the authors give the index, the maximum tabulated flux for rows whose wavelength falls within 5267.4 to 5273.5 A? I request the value 50.82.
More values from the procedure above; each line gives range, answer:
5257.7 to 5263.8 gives 55.73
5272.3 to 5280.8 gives 56.11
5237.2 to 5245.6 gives 56.75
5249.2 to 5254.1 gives 52.35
